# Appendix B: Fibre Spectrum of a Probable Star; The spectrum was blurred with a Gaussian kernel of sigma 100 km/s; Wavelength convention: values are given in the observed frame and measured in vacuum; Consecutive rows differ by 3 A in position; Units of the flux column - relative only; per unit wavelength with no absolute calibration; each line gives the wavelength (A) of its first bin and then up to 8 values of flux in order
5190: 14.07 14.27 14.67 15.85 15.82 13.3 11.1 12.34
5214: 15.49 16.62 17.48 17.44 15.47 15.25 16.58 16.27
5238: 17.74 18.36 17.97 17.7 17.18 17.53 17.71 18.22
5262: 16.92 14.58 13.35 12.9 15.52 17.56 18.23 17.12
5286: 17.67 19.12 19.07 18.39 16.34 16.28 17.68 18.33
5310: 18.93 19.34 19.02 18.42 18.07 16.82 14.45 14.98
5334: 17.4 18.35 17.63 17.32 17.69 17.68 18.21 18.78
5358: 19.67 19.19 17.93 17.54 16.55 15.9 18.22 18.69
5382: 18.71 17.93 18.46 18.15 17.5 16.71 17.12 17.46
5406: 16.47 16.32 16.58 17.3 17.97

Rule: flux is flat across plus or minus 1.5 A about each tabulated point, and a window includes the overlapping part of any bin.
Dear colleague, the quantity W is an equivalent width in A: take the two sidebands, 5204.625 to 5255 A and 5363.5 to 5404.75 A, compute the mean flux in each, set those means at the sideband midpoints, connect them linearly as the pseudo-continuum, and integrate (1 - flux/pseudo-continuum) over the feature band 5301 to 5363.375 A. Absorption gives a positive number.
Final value -2.6 A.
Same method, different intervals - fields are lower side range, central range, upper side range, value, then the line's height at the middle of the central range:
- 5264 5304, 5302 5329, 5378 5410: -1.57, 16.9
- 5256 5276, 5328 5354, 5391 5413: -1.52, 16.3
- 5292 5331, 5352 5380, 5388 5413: -1.17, 17.3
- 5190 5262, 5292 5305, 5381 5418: -0.58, 16.6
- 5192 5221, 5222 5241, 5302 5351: -1.63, 15.3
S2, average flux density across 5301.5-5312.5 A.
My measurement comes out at 18.2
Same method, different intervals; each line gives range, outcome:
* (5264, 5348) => 17.2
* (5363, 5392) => 17.8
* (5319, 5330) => 16.6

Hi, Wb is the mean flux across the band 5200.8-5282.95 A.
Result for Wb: 16.1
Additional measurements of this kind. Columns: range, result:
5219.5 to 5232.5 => 16.4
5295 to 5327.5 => 17.8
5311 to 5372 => 17.7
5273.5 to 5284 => 17.3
